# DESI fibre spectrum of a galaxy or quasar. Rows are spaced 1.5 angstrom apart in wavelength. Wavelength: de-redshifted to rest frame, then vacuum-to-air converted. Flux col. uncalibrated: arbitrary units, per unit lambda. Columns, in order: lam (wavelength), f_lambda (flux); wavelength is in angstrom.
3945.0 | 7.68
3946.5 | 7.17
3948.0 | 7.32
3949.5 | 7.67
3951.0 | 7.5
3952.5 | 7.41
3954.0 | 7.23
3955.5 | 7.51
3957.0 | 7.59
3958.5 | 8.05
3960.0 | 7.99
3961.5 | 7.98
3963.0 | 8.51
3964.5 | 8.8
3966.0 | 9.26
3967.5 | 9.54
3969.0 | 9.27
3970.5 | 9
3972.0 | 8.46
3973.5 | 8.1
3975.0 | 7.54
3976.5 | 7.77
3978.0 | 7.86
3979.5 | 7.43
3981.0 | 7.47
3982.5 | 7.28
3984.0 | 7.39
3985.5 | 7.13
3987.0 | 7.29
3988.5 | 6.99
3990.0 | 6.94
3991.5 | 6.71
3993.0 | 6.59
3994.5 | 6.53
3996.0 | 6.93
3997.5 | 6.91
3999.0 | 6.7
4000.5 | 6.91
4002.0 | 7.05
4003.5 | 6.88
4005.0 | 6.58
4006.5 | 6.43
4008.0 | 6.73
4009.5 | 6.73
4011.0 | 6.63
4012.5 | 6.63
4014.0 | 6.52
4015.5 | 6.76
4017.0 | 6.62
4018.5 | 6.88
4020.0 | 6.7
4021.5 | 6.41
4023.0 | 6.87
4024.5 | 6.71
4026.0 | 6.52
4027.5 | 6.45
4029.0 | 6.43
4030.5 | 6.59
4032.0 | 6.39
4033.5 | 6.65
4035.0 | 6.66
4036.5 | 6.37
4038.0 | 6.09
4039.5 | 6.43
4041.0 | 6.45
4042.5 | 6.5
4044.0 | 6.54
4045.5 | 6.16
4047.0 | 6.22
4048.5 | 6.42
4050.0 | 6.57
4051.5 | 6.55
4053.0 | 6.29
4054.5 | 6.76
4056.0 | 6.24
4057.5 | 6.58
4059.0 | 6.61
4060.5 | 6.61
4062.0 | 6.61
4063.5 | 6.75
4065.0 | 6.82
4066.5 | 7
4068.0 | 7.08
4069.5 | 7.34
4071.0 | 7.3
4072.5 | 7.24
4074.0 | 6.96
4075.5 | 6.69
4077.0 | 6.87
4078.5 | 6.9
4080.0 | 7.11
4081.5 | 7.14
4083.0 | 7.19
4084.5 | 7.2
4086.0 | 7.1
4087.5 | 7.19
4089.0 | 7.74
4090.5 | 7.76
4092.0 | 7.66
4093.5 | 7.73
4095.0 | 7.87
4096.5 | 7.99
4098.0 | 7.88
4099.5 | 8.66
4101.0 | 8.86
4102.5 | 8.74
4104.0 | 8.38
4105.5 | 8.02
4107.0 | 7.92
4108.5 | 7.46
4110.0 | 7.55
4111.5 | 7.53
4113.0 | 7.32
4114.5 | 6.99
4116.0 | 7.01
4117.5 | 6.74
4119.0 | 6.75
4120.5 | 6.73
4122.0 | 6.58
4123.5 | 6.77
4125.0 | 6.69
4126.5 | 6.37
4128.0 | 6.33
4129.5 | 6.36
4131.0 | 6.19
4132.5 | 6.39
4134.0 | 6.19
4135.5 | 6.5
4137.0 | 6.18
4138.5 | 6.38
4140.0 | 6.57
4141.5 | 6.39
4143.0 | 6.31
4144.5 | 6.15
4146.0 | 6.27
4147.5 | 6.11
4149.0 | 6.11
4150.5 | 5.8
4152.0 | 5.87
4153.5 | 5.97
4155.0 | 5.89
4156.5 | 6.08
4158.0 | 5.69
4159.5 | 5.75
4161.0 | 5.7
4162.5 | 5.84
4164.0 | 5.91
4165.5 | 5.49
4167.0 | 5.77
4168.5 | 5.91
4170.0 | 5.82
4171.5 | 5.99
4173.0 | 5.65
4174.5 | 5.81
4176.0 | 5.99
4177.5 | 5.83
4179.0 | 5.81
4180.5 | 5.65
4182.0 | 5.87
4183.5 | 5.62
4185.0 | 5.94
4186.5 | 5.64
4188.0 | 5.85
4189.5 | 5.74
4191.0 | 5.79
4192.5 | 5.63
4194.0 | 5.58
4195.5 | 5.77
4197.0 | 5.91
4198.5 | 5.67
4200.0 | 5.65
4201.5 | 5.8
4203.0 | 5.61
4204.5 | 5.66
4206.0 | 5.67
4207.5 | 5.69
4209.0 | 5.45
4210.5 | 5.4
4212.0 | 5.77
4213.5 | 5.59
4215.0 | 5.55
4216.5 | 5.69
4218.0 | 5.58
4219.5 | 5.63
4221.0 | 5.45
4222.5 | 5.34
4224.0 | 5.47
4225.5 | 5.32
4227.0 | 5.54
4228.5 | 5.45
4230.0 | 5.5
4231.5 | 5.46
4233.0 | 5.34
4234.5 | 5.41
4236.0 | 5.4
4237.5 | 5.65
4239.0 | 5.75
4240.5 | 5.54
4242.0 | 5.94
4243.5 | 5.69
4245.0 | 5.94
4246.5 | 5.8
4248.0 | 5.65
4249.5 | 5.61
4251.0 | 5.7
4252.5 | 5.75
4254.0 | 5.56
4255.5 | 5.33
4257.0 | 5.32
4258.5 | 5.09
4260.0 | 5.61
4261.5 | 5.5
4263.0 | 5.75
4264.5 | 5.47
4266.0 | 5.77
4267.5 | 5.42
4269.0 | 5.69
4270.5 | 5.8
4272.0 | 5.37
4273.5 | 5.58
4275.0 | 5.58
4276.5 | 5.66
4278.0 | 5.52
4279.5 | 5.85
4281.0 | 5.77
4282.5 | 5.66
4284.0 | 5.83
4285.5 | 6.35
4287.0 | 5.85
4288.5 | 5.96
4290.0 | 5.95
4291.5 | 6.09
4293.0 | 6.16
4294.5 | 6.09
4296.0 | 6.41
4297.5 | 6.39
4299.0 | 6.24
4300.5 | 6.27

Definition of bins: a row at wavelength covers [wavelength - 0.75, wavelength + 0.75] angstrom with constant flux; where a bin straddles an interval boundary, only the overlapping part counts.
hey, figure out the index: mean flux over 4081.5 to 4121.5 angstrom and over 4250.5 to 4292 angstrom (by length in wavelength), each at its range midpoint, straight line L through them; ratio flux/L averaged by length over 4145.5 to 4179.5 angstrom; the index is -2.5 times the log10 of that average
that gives 0.176 mag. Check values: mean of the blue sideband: 7.6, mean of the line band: 5.87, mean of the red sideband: 5.67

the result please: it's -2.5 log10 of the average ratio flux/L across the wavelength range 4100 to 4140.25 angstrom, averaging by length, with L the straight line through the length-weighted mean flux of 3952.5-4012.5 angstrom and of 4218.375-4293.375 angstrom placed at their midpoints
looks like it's -0.08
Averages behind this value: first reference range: 7.49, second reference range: 5.63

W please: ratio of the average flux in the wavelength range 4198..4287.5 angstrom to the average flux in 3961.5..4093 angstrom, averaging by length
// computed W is 0.80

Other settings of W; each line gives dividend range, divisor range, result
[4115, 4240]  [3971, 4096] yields 0.85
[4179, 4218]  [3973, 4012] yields 0.81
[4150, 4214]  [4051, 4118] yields 0.79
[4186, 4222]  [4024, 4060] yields 0.87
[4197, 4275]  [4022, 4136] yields 0.80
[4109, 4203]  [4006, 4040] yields 0.93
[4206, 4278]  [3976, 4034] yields 0.81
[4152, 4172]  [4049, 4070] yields 0.87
